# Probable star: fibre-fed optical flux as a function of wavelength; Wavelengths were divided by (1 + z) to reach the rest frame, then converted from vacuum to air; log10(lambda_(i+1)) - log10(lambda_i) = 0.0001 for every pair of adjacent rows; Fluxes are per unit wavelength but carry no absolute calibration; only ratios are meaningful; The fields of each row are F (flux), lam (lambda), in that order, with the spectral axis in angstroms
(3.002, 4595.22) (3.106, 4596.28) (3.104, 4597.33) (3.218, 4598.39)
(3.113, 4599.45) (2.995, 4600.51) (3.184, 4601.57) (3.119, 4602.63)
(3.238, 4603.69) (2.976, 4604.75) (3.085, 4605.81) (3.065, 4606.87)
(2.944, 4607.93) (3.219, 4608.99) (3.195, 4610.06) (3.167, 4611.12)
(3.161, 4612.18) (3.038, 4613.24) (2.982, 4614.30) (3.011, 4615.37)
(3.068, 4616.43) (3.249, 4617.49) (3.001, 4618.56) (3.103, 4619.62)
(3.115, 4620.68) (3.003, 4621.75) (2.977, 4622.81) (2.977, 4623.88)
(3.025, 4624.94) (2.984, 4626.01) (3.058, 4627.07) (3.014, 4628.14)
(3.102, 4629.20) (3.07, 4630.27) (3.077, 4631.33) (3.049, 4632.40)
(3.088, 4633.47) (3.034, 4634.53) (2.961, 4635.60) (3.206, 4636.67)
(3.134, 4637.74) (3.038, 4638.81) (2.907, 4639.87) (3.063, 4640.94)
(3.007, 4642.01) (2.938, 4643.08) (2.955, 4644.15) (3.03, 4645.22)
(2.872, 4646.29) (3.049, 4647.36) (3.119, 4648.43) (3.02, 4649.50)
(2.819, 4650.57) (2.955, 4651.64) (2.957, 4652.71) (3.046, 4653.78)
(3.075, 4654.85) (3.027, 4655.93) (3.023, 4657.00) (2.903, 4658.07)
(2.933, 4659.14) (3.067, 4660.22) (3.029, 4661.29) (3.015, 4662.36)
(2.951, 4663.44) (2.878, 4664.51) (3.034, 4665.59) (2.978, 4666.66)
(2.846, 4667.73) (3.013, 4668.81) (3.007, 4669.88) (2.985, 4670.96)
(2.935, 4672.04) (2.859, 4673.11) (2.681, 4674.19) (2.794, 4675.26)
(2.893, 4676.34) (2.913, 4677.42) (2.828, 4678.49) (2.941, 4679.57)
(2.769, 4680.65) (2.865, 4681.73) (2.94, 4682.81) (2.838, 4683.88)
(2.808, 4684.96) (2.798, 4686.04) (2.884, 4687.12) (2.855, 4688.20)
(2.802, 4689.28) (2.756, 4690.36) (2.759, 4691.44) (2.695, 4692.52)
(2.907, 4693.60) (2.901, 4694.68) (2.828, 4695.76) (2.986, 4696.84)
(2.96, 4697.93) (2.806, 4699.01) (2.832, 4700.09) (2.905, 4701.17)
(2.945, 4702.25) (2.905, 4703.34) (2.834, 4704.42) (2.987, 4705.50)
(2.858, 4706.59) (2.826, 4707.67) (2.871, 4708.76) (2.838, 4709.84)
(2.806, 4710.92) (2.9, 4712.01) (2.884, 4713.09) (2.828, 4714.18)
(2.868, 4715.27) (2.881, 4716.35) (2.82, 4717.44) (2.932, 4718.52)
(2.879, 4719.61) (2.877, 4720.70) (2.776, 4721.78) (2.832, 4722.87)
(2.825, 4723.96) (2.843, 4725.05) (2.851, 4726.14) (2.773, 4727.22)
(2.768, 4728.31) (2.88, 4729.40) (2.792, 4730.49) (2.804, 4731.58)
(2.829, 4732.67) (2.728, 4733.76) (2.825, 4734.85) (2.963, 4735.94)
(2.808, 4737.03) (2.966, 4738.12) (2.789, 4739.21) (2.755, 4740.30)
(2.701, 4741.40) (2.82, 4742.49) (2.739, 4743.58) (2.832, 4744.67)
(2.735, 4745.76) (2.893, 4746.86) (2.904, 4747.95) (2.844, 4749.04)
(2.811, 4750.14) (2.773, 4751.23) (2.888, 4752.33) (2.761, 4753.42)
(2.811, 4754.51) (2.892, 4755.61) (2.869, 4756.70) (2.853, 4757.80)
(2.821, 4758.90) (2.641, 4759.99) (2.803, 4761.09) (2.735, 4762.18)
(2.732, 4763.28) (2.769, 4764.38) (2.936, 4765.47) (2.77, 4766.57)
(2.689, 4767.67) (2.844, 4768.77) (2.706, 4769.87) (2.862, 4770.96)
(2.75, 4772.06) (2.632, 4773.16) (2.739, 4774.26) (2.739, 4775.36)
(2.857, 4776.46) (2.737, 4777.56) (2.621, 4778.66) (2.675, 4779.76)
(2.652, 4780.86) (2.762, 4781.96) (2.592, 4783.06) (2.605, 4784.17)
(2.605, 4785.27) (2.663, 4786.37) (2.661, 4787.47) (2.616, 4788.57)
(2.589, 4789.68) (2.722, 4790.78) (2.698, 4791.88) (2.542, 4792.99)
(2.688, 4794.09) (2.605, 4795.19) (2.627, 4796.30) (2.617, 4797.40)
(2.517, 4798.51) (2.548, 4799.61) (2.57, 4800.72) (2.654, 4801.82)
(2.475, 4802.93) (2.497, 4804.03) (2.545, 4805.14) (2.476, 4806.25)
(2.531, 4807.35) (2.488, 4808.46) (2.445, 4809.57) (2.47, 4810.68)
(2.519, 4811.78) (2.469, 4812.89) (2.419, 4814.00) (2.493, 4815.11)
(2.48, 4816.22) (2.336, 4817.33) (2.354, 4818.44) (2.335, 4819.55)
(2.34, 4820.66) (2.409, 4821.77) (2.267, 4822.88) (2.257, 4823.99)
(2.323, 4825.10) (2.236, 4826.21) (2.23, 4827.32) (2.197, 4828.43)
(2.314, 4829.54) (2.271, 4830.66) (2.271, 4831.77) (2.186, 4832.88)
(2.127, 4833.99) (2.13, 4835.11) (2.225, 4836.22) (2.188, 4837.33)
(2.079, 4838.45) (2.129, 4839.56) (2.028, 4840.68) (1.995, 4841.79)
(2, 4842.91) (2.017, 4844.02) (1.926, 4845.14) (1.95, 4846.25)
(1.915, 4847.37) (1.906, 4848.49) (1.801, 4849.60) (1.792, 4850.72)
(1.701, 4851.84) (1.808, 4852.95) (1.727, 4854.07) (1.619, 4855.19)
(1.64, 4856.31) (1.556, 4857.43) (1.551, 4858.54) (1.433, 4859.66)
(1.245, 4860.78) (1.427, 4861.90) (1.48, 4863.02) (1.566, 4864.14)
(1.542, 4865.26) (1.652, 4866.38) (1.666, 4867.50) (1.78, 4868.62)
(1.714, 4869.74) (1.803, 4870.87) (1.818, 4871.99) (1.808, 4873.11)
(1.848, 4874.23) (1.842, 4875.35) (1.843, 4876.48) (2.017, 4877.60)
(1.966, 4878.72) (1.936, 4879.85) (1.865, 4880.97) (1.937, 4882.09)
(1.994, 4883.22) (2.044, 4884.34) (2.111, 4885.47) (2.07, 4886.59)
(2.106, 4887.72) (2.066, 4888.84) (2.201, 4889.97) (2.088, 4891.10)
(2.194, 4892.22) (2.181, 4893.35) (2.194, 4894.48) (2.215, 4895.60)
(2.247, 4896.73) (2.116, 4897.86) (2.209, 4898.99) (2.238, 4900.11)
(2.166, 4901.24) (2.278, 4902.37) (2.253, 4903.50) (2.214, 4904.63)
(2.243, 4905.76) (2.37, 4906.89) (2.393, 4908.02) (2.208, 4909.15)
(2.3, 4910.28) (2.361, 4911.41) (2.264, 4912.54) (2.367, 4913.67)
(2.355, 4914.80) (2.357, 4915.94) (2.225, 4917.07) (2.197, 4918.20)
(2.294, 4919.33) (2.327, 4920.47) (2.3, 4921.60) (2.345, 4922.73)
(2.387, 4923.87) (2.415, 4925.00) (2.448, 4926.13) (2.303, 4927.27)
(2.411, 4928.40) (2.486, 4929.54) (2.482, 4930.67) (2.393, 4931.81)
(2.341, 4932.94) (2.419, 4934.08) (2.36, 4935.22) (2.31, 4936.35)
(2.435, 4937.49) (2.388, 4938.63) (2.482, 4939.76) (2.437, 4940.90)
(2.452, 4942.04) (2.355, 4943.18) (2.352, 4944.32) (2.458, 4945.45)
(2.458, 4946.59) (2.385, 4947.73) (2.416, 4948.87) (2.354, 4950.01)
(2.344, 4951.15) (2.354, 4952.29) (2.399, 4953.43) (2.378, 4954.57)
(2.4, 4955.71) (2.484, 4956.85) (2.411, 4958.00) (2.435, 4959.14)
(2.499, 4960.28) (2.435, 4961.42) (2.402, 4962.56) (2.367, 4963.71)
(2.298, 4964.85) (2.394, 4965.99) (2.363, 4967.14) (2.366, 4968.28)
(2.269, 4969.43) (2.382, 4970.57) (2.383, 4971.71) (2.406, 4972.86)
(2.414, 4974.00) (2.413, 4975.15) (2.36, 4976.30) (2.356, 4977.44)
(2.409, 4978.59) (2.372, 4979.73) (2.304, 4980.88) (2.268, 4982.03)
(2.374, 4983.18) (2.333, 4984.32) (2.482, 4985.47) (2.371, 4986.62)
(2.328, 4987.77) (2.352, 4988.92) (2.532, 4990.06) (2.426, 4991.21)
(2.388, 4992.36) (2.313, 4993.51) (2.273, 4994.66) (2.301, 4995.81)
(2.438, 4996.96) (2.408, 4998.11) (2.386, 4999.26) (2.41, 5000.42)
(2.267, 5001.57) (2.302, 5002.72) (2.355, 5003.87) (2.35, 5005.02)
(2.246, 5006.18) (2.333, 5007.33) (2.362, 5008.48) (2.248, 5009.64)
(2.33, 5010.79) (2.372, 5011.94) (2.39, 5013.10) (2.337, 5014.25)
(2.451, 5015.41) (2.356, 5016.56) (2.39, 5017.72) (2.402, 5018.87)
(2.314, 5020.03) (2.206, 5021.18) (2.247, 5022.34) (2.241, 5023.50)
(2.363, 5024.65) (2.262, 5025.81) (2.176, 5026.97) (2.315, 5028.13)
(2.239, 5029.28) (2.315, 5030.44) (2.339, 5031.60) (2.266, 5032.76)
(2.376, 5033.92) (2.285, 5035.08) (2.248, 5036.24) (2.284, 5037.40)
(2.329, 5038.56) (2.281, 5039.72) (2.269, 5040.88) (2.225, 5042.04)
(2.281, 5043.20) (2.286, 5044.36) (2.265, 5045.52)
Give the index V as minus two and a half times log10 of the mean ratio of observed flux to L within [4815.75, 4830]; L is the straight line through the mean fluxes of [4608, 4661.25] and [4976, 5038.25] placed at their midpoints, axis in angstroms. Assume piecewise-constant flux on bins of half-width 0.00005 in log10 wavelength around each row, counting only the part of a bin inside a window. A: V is 0.16 mag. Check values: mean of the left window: 3.04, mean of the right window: 2.34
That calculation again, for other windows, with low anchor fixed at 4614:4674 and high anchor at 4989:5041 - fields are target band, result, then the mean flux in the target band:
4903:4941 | 0.07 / 2.35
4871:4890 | 0.30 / 1.96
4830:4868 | 0.39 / 1.84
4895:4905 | 0.15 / 2.22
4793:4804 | 0.06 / 2.58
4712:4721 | 0.00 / 2.87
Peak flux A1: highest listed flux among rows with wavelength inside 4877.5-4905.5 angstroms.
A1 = 2.278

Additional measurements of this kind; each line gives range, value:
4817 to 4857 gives 2.409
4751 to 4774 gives 2.936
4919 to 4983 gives 2.499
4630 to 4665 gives 3.206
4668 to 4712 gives 3.013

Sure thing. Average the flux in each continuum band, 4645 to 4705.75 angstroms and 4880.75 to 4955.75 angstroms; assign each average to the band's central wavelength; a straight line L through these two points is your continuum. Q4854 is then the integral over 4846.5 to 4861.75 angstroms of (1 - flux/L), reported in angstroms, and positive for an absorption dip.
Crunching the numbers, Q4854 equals 4.9 angstroms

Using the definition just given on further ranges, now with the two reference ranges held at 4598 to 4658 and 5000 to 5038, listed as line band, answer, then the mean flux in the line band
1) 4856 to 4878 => 8.0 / 1.66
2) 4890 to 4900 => 1.4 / 2.19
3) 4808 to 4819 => 1.0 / 2.45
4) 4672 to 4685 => 0.5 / 2.85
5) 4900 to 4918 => 1.7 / 2.29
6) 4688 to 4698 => 0.3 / 2.84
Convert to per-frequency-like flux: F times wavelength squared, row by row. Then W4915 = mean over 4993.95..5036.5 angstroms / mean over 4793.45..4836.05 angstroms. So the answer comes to 1.04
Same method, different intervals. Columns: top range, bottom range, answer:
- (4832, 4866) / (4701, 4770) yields 0.68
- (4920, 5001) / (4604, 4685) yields 0.91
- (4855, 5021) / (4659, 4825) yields 0.88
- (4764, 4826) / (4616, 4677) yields 0.92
